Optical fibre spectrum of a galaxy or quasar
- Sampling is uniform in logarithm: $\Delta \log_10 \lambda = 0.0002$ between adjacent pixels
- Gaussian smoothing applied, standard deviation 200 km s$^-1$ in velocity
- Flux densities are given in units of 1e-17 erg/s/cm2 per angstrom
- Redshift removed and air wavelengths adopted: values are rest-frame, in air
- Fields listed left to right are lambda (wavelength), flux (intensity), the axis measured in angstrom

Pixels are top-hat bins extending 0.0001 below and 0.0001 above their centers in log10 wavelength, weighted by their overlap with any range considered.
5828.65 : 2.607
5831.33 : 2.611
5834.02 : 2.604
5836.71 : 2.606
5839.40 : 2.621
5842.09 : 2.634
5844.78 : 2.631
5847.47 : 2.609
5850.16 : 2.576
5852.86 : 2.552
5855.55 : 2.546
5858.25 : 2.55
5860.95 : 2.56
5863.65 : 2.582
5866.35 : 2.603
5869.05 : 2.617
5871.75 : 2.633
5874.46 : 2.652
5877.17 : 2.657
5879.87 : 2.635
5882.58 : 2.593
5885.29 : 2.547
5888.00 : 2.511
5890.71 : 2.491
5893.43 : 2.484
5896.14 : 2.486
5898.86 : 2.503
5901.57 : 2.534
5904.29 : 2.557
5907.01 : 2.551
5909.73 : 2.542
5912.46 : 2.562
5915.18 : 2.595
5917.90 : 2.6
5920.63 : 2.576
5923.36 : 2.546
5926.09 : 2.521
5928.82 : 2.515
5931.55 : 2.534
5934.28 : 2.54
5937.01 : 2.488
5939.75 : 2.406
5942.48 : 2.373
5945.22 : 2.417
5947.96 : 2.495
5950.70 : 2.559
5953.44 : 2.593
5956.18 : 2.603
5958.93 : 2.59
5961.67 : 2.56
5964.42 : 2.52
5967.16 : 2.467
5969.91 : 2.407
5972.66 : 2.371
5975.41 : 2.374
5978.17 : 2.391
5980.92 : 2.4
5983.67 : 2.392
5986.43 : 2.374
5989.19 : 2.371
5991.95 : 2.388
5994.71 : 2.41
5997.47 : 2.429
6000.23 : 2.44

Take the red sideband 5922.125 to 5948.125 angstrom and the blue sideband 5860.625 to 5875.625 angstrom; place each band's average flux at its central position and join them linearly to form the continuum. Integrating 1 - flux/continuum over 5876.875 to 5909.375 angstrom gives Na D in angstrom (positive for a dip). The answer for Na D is 0.3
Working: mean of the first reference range 2.61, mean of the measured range 2.54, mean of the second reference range 2.48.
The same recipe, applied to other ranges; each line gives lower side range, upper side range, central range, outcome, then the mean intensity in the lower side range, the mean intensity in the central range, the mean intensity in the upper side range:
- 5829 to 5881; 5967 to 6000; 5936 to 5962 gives -0.58 angstrom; 2.6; 2.51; 2.4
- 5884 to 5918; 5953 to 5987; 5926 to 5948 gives 0.21 angstrom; 2.53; 2.47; 2.46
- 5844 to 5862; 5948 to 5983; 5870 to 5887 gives -0.42 angstrom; 2.57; 2.62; 2.48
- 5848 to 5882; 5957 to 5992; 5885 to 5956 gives -0.18 angstrom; 2.6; 2.52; 2.44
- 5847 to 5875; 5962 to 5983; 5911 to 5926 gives -0.40 angstrom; 2.59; 2.57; 2.43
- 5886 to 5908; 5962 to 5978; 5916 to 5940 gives -0.50 angstrom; 2.52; 2.53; 2.43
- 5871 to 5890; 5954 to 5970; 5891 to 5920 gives 0.45 angstrom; 2.6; 2.54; 2.54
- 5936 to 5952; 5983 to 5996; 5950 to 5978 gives -0.85 angstrom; 2.45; 2.5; 2.39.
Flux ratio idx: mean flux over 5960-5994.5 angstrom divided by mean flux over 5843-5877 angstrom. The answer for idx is 0.9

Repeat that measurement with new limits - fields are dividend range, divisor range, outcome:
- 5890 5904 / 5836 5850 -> 0.96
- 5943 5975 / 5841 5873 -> 0.96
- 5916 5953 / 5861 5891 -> 0.97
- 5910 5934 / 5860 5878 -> 0.98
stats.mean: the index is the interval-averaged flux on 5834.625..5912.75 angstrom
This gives 2.57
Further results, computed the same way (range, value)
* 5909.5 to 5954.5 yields 2.52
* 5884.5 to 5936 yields 2.54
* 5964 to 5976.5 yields 2.42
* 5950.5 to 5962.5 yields 2.58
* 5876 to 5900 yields 2.54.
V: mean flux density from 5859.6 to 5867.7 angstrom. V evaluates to 2.58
